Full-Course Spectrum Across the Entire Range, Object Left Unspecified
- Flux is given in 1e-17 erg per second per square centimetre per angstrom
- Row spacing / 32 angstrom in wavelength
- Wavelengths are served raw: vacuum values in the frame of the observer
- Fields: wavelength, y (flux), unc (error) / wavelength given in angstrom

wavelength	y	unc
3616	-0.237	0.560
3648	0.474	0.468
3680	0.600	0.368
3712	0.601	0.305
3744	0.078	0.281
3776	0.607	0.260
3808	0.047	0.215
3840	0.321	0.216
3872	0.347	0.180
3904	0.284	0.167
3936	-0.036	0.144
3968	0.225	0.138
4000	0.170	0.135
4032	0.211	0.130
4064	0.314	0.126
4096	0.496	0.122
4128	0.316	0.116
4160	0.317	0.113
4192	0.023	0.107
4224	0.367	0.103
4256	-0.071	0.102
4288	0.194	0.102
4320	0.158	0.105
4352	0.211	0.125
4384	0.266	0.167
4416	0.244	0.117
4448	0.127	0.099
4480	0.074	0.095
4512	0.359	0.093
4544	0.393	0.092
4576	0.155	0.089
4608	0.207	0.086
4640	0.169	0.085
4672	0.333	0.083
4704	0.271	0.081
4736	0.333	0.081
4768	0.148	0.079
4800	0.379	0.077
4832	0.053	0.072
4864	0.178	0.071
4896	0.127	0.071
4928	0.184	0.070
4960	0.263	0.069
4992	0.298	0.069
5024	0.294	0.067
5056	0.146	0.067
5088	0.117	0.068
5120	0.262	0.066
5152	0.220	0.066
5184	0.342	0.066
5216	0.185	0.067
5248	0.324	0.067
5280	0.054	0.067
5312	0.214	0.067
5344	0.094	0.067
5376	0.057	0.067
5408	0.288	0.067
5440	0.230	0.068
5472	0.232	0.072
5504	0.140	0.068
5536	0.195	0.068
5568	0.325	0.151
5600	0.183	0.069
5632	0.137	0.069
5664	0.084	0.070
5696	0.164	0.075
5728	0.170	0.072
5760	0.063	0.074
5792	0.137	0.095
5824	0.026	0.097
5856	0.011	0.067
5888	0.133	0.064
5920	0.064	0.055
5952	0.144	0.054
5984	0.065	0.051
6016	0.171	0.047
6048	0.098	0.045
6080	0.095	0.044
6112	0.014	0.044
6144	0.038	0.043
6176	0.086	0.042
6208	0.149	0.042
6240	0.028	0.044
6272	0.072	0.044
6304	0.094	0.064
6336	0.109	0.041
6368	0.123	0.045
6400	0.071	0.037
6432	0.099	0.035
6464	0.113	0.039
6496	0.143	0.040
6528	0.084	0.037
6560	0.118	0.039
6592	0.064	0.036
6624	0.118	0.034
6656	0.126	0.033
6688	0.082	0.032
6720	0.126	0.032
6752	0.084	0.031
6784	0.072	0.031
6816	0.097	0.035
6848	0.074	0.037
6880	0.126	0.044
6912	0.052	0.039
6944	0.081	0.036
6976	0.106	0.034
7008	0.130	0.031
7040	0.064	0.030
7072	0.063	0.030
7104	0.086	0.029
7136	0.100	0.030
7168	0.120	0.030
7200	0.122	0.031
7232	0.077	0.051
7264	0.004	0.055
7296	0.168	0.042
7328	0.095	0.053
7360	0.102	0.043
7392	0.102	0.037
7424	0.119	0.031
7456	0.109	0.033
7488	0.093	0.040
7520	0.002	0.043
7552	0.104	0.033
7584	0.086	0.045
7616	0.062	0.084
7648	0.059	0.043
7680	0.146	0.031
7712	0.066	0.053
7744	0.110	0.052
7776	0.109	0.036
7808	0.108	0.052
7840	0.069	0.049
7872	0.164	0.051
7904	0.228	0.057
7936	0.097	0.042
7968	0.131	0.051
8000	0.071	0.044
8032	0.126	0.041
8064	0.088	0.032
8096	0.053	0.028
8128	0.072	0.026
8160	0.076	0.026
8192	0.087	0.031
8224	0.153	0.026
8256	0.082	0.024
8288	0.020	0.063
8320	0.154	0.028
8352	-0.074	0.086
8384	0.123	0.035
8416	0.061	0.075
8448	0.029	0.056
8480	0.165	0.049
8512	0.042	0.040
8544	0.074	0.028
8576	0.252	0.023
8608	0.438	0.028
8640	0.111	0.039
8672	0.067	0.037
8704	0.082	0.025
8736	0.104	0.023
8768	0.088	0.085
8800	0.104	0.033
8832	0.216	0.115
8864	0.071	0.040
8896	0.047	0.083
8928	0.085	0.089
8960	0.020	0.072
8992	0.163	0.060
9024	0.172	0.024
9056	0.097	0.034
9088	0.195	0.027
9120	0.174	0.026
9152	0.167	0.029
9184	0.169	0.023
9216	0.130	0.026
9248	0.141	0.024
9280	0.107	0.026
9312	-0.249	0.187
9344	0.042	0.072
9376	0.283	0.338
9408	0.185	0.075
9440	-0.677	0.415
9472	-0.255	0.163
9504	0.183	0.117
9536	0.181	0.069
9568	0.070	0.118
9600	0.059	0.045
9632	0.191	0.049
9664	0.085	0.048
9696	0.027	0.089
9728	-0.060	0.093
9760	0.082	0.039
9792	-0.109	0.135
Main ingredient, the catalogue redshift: 1.30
